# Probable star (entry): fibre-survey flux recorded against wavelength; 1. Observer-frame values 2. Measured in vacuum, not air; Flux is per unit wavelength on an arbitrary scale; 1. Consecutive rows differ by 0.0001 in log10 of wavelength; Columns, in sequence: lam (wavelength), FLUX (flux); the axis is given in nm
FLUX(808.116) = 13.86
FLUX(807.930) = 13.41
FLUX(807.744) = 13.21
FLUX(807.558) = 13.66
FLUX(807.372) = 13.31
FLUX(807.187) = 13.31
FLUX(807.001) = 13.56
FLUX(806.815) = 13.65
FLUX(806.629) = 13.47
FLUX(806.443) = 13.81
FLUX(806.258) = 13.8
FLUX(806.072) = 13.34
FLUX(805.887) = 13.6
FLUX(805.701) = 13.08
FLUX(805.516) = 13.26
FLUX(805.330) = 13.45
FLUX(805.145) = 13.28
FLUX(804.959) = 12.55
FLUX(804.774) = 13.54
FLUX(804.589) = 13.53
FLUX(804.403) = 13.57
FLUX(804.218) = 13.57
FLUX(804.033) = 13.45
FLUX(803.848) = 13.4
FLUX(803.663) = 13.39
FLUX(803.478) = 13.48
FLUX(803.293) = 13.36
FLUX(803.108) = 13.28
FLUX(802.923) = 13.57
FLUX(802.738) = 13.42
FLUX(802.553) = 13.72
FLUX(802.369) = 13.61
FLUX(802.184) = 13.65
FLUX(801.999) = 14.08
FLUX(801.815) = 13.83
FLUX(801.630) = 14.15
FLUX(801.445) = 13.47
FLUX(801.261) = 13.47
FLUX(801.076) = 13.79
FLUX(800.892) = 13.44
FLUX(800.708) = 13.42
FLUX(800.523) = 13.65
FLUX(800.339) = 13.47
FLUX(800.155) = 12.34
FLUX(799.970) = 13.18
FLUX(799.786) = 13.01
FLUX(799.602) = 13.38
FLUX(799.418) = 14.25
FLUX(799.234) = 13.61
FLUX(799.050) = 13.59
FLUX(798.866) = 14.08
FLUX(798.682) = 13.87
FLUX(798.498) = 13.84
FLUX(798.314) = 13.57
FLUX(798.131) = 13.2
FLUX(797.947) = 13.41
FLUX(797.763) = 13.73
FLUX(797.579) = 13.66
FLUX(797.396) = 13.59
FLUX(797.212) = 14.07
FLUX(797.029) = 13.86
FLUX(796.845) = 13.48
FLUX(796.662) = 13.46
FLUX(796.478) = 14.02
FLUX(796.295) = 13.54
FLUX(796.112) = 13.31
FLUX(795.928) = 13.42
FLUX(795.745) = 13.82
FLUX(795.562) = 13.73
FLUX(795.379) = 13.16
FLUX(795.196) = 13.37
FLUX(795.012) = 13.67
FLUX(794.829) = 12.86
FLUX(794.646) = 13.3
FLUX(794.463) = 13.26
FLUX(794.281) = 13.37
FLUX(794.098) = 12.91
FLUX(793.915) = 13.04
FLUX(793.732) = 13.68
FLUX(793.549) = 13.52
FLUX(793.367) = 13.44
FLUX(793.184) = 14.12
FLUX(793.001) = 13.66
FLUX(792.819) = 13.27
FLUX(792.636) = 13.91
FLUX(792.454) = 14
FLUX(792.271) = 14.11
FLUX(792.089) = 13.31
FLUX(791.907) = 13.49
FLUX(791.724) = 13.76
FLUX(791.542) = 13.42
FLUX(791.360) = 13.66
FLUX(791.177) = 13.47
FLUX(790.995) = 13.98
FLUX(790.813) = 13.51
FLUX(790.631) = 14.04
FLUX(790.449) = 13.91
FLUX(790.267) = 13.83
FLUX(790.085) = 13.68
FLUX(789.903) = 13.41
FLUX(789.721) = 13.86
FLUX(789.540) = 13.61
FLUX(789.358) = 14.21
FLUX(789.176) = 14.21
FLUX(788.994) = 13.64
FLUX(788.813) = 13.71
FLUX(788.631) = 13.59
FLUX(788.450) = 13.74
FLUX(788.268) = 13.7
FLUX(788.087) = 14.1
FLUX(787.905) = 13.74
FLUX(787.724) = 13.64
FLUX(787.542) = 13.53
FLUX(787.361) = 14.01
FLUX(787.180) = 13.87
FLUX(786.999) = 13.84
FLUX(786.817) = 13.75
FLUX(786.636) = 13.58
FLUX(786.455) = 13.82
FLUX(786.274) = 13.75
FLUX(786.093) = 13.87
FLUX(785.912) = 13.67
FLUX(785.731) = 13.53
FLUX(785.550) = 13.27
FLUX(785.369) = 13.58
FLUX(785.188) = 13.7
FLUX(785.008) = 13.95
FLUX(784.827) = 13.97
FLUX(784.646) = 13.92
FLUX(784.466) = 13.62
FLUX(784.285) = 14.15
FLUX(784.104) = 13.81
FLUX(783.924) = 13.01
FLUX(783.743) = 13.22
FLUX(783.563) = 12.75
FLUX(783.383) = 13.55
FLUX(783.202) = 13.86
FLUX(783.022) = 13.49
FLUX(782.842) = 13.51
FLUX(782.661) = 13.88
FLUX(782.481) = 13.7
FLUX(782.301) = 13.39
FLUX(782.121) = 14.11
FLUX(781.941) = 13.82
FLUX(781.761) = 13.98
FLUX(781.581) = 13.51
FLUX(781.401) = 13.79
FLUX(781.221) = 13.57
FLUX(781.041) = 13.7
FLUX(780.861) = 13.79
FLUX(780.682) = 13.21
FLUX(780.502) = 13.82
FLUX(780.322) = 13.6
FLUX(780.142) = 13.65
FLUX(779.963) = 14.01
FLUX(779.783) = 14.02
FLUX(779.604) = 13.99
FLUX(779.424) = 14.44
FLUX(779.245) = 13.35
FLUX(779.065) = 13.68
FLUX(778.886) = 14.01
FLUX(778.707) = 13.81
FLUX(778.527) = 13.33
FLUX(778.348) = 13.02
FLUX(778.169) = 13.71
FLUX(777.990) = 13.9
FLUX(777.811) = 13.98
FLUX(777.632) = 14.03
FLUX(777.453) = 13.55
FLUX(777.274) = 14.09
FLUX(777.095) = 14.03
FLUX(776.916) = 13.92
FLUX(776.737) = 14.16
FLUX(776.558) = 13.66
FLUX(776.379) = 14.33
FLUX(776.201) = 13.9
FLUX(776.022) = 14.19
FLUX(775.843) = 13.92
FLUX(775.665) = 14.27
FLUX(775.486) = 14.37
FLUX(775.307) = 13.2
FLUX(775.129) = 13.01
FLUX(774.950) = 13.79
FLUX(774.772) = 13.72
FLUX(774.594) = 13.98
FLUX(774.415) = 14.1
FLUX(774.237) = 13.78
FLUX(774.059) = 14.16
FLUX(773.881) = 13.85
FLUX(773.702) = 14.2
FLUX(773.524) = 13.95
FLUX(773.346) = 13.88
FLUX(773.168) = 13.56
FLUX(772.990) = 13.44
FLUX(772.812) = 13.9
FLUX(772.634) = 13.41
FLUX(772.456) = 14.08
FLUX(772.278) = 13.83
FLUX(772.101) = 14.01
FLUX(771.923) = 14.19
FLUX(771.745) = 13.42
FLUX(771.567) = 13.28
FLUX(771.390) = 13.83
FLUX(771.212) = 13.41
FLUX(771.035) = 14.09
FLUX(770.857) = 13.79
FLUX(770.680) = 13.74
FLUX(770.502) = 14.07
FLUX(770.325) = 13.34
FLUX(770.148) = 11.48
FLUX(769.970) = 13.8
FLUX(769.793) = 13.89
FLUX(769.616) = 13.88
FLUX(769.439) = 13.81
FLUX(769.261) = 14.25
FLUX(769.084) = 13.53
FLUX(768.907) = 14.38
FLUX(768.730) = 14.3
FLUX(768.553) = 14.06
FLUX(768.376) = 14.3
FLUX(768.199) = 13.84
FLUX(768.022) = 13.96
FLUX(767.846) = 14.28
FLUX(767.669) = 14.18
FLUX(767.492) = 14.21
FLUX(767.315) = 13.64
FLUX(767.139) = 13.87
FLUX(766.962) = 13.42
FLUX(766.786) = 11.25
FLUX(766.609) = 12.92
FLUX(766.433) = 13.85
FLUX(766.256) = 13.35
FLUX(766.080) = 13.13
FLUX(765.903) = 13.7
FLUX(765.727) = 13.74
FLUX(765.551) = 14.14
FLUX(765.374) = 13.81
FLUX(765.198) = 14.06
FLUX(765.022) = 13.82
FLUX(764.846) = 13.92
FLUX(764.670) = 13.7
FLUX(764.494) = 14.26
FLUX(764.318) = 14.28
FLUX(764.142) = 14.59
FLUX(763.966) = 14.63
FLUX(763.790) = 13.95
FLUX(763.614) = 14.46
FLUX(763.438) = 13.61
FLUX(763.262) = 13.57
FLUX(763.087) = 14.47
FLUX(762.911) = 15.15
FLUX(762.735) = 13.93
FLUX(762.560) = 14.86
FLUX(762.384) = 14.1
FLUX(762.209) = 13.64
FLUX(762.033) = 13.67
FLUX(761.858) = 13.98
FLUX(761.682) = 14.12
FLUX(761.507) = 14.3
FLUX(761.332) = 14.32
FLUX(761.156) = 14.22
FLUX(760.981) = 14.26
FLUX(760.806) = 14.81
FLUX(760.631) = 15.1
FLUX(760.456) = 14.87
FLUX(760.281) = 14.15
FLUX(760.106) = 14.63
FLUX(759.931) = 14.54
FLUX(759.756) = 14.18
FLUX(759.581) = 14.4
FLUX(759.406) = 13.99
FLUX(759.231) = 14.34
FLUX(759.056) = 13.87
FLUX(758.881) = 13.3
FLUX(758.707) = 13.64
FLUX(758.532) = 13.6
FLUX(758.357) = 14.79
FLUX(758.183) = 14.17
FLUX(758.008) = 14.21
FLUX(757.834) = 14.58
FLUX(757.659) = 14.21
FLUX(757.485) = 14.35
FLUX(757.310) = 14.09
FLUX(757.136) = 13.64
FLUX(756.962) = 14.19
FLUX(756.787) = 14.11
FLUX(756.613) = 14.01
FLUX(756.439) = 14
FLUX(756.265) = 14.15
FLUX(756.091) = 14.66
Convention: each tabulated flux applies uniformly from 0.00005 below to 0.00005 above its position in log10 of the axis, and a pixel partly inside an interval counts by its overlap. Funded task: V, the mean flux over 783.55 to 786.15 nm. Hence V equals 13.6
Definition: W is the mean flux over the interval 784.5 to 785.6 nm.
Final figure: 13.7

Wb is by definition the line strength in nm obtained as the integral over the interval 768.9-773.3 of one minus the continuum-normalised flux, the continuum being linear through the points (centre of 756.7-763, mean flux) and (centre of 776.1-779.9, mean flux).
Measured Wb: 0.098 nm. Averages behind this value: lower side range 14.2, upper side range 13.9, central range 13.7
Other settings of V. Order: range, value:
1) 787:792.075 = 13.7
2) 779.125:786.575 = 13.7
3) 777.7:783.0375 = 13.7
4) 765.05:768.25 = 13.6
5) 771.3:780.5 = 13.8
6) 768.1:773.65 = 13.8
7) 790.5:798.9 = 13.6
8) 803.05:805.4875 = 13.4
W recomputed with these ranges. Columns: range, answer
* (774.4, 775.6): 13.7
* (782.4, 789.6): 13.7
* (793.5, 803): 13.5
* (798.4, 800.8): 13.5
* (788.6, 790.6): 13.8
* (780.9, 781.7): 13.7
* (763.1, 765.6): 14.1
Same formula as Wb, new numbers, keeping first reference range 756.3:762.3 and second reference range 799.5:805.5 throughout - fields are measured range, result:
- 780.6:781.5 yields 0.01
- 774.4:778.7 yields 0.02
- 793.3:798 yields 0.03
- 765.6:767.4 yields 0.10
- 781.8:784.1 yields 0.04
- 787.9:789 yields -0.01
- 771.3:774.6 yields 0.03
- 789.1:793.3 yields -0.03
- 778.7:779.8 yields 0.00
